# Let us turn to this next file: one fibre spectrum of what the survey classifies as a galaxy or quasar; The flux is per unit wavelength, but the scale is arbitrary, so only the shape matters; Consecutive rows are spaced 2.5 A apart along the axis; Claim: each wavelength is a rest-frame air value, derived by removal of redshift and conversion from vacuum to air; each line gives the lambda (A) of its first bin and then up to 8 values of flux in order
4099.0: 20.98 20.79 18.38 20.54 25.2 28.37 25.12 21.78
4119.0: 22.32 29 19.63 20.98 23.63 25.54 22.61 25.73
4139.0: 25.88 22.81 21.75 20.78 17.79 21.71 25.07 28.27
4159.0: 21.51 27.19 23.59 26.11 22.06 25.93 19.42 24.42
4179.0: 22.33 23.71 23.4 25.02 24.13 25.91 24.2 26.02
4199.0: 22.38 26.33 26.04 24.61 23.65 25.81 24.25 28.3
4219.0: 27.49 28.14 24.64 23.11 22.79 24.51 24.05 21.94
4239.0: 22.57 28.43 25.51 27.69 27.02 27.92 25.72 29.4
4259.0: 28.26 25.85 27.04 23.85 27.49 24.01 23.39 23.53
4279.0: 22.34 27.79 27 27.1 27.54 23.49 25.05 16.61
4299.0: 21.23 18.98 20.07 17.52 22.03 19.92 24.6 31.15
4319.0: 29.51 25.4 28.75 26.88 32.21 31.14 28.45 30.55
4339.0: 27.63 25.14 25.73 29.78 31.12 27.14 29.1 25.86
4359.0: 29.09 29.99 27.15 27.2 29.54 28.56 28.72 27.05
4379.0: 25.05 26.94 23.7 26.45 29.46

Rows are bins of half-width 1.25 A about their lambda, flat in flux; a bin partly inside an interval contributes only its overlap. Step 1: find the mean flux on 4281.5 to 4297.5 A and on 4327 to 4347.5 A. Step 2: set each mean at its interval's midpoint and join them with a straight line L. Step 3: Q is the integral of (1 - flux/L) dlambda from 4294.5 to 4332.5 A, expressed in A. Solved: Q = 3.6 A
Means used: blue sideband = 24.8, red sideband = 28.7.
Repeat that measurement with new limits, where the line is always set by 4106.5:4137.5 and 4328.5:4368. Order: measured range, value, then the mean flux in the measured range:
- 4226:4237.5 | 1.3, 23.3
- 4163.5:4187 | 1.4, 23.6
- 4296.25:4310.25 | 4.1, 19.6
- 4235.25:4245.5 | 0.7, 24.7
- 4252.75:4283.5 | 1.3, 25.8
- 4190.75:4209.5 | 0.5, 24.9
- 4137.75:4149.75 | 1.2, 22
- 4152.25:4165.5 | -0.2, 25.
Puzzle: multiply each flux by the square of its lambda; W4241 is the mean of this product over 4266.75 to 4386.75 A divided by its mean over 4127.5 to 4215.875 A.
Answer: 1.2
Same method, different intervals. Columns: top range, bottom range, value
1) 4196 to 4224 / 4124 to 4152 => 1.18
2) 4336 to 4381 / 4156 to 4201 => 1.26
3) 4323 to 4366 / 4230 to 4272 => 1.15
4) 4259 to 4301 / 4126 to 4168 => 1.11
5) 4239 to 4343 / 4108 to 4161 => 1.17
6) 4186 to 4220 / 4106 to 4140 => 1.09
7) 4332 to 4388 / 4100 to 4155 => 1.35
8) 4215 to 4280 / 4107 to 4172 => 1.13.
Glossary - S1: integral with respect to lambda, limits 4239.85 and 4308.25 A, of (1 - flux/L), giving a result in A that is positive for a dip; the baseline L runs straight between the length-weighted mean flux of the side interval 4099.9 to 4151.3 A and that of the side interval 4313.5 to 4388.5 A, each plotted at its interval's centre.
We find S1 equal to 3.8 A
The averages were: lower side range 22.9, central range 24.8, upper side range 28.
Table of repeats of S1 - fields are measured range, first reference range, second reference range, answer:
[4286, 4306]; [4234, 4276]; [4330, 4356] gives 3.66 A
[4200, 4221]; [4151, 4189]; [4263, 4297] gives -1.30 A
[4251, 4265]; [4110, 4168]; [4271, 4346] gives -1.44 A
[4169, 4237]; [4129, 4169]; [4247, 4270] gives 2.12 A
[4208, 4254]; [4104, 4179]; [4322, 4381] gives 0.16 A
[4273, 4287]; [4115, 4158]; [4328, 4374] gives 0.90 A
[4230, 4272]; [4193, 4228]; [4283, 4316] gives -3.34 A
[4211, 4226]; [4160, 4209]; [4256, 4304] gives -1.17 A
